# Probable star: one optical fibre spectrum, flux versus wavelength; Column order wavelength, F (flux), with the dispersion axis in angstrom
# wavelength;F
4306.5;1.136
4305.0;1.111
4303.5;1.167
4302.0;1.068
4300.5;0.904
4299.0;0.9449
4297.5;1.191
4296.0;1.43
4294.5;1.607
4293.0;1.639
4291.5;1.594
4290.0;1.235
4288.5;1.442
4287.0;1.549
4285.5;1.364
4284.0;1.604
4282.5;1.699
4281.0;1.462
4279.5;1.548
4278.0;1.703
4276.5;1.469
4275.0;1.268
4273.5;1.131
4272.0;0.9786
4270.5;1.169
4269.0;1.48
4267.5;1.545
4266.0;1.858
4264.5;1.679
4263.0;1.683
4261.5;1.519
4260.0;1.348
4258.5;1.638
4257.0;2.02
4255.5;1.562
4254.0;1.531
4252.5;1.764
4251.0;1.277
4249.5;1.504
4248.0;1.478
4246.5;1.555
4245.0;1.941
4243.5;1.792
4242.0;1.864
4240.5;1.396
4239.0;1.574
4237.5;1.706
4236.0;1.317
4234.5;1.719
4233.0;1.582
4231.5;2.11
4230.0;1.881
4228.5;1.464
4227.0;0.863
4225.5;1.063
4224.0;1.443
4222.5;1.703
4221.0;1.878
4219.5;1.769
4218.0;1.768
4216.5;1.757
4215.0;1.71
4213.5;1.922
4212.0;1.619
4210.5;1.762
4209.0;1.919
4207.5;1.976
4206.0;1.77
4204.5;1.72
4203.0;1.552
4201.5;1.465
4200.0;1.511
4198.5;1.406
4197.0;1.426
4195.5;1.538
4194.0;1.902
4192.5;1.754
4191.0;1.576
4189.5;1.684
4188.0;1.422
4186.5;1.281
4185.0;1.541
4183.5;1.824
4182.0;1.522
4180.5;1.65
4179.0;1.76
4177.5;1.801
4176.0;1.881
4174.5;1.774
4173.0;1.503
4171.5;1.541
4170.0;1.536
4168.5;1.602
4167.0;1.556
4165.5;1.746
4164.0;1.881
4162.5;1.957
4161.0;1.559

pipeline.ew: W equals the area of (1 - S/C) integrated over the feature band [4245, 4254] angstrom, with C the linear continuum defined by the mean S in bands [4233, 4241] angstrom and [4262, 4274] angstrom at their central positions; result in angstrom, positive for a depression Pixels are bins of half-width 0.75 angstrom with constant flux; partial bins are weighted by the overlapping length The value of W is -0.3 angstrom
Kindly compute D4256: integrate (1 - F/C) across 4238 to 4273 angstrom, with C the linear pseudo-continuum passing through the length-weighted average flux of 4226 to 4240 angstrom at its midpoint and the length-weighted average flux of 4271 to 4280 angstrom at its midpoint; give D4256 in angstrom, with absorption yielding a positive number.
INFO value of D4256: -2.96 angstrom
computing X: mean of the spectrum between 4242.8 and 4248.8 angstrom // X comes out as 1.69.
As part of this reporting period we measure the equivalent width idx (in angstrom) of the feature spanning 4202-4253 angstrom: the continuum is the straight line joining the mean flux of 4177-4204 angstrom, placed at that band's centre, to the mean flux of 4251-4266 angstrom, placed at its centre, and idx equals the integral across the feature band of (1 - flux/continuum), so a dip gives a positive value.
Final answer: -1.2 angstrom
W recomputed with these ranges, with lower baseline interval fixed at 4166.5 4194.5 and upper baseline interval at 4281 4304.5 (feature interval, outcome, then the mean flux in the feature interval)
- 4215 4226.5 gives -0.6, 1.61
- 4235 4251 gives -1.2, 1.6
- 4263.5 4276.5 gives 0.2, 1.4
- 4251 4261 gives -1.1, 1.61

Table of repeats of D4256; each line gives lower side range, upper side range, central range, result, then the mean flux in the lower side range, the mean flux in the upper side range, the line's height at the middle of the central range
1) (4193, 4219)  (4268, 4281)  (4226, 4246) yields -1.1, 1.69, 1.35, 1.54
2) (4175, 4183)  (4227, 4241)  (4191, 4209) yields 0.3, 1.73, 1.6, 1.68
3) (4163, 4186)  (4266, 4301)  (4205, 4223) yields -2.5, 1.67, 1.4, 1.58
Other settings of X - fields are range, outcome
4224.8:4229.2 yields 1.13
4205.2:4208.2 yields 1.87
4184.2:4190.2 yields 1.48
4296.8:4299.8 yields 1.06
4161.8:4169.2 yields 1.75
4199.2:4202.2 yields 1.49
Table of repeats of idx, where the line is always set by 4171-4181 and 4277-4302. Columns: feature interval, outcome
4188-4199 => 0.4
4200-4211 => -0.6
